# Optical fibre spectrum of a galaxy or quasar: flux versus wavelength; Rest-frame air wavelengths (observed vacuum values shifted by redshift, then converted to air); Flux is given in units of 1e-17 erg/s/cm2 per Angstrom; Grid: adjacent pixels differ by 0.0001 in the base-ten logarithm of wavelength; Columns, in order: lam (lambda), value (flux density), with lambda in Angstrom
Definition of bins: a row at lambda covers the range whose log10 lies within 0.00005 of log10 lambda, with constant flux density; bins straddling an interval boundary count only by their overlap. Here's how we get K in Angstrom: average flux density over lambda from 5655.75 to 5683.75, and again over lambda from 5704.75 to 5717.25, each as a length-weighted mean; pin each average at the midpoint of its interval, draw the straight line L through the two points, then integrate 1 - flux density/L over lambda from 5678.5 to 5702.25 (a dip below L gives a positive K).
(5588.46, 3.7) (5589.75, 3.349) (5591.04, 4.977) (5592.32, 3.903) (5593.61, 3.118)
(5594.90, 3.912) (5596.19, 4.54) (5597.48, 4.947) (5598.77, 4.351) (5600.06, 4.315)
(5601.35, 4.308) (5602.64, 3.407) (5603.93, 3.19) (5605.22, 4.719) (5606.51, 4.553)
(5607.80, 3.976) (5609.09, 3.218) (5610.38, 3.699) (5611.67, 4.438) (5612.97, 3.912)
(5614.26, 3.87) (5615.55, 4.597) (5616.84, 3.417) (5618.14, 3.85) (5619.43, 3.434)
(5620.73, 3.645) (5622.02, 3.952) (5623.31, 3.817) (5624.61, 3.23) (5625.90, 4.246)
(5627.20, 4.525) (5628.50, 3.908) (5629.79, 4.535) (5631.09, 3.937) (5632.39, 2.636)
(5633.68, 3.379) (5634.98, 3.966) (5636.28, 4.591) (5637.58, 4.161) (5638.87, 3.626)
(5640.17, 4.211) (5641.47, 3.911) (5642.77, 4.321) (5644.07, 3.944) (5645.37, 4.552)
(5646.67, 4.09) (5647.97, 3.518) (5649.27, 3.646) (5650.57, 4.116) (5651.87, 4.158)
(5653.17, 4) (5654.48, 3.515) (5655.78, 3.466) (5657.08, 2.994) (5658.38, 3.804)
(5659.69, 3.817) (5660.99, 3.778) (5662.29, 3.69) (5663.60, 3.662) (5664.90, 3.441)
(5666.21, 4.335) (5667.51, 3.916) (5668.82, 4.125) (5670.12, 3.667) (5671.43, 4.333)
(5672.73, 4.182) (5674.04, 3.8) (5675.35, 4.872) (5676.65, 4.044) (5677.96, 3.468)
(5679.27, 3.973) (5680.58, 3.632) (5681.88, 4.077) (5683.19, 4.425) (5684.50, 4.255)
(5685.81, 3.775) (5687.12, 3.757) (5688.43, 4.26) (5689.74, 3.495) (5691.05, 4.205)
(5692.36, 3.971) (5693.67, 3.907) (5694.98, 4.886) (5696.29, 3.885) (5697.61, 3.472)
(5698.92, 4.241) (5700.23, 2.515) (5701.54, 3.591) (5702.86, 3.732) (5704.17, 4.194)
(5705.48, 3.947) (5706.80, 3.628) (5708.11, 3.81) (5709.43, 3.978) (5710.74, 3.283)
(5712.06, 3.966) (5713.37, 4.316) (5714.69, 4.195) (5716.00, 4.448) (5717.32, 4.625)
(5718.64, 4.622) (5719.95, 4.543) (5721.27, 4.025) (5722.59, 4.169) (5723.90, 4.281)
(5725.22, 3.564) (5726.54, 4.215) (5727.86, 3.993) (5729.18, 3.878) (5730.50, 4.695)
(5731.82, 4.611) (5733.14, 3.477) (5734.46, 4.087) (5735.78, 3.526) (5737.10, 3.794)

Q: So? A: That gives 0.21 Angstrom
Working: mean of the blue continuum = 3.89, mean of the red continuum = 3.99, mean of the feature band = 3.9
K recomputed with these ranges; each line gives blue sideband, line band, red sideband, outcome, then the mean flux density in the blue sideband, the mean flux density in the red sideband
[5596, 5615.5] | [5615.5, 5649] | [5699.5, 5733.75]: 1.4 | 4.1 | 4.01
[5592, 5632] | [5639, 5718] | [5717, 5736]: 3.0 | 3.97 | 4.16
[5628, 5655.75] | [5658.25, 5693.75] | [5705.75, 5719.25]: 0.4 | 3.93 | 4.08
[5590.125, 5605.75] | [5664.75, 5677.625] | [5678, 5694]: -0.3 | 4.12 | 3.96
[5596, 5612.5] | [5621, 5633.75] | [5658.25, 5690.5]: 0.7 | 4.11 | 3.95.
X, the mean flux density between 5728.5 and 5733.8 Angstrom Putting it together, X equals 4.16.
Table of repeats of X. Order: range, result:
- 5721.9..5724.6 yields 4.22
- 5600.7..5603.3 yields 3.85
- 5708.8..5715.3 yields 3.95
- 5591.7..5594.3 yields 3.51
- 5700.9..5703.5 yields 3.65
